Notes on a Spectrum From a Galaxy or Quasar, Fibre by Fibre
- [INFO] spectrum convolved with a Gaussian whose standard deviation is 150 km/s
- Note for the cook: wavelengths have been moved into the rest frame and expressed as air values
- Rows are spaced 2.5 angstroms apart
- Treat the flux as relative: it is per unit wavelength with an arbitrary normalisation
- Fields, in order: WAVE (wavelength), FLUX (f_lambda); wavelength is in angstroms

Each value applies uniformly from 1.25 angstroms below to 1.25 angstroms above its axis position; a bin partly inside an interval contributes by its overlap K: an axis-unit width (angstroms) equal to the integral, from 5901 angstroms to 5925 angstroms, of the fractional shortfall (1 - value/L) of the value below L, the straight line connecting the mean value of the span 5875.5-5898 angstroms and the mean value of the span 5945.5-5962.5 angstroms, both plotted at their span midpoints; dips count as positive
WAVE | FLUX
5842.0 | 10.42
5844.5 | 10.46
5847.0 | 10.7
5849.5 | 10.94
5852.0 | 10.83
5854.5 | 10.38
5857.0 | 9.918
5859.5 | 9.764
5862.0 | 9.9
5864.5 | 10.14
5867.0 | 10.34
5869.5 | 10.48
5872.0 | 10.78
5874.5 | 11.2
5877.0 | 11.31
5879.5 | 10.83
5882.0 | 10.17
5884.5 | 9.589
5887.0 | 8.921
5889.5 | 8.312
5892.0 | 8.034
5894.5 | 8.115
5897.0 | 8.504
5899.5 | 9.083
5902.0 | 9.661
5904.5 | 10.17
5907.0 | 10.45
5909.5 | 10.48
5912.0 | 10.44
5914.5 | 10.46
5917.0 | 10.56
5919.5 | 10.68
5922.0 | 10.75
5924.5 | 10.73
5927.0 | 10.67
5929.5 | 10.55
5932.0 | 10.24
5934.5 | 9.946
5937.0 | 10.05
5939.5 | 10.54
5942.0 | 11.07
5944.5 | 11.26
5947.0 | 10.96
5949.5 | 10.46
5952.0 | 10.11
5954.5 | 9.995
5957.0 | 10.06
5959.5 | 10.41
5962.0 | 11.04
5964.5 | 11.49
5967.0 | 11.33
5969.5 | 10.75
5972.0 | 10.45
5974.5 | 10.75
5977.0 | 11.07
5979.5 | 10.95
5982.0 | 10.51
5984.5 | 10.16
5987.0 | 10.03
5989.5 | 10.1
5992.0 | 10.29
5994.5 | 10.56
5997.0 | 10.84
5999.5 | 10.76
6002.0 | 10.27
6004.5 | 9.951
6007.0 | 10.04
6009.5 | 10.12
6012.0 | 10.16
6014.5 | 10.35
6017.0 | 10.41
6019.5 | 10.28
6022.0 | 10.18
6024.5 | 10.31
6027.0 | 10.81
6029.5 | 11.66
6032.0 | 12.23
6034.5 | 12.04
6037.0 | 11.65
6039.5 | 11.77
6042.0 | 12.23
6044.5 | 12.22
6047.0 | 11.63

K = -1.66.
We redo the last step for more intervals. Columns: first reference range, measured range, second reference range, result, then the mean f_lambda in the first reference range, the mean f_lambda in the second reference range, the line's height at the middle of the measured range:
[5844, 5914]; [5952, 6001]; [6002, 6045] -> 0.1 angstroms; 10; 10.9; 10.6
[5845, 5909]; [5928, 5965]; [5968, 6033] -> -0.9 angstroms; 9.95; 10.5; 10.3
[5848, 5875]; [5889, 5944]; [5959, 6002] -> 2.7 angstroms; 10.4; 10.7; 10.5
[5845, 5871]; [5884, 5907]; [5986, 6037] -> 3.1 angstroms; 10.3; 10.6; 10.4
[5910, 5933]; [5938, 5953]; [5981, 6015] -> -0.4 angstroms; 10.6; 10.3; 10.5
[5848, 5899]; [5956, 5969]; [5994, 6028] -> -0.9 angstroms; 9.91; 10.4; 10.2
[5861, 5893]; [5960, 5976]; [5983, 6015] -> -1.1 angstroms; 10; 10.3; 10.2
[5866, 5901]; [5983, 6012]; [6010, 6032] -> 0.5 angstroms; 9.69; 10.6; 10.4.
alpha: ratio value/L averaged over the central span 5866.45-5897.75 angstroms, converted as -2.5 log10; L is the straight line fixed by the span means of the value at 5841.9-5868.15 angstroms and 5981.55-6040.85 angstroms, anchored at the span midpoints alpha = 0.070 mag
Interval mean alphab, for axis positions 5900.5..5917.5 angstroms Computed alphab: 10.3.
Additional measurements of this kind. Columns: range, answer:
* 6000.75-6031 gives 10.4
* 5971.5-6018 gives 10.4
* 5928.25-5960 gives 10.4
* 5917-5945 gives 10.6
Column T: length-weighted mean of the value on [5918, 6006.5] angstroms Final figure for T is 10.6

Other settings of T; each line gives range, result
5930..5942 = 10.3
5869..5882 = 10.9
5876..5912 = 9.56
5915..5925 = 10.7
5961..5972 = 11.1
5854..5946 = 10.1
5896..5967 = 10.4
